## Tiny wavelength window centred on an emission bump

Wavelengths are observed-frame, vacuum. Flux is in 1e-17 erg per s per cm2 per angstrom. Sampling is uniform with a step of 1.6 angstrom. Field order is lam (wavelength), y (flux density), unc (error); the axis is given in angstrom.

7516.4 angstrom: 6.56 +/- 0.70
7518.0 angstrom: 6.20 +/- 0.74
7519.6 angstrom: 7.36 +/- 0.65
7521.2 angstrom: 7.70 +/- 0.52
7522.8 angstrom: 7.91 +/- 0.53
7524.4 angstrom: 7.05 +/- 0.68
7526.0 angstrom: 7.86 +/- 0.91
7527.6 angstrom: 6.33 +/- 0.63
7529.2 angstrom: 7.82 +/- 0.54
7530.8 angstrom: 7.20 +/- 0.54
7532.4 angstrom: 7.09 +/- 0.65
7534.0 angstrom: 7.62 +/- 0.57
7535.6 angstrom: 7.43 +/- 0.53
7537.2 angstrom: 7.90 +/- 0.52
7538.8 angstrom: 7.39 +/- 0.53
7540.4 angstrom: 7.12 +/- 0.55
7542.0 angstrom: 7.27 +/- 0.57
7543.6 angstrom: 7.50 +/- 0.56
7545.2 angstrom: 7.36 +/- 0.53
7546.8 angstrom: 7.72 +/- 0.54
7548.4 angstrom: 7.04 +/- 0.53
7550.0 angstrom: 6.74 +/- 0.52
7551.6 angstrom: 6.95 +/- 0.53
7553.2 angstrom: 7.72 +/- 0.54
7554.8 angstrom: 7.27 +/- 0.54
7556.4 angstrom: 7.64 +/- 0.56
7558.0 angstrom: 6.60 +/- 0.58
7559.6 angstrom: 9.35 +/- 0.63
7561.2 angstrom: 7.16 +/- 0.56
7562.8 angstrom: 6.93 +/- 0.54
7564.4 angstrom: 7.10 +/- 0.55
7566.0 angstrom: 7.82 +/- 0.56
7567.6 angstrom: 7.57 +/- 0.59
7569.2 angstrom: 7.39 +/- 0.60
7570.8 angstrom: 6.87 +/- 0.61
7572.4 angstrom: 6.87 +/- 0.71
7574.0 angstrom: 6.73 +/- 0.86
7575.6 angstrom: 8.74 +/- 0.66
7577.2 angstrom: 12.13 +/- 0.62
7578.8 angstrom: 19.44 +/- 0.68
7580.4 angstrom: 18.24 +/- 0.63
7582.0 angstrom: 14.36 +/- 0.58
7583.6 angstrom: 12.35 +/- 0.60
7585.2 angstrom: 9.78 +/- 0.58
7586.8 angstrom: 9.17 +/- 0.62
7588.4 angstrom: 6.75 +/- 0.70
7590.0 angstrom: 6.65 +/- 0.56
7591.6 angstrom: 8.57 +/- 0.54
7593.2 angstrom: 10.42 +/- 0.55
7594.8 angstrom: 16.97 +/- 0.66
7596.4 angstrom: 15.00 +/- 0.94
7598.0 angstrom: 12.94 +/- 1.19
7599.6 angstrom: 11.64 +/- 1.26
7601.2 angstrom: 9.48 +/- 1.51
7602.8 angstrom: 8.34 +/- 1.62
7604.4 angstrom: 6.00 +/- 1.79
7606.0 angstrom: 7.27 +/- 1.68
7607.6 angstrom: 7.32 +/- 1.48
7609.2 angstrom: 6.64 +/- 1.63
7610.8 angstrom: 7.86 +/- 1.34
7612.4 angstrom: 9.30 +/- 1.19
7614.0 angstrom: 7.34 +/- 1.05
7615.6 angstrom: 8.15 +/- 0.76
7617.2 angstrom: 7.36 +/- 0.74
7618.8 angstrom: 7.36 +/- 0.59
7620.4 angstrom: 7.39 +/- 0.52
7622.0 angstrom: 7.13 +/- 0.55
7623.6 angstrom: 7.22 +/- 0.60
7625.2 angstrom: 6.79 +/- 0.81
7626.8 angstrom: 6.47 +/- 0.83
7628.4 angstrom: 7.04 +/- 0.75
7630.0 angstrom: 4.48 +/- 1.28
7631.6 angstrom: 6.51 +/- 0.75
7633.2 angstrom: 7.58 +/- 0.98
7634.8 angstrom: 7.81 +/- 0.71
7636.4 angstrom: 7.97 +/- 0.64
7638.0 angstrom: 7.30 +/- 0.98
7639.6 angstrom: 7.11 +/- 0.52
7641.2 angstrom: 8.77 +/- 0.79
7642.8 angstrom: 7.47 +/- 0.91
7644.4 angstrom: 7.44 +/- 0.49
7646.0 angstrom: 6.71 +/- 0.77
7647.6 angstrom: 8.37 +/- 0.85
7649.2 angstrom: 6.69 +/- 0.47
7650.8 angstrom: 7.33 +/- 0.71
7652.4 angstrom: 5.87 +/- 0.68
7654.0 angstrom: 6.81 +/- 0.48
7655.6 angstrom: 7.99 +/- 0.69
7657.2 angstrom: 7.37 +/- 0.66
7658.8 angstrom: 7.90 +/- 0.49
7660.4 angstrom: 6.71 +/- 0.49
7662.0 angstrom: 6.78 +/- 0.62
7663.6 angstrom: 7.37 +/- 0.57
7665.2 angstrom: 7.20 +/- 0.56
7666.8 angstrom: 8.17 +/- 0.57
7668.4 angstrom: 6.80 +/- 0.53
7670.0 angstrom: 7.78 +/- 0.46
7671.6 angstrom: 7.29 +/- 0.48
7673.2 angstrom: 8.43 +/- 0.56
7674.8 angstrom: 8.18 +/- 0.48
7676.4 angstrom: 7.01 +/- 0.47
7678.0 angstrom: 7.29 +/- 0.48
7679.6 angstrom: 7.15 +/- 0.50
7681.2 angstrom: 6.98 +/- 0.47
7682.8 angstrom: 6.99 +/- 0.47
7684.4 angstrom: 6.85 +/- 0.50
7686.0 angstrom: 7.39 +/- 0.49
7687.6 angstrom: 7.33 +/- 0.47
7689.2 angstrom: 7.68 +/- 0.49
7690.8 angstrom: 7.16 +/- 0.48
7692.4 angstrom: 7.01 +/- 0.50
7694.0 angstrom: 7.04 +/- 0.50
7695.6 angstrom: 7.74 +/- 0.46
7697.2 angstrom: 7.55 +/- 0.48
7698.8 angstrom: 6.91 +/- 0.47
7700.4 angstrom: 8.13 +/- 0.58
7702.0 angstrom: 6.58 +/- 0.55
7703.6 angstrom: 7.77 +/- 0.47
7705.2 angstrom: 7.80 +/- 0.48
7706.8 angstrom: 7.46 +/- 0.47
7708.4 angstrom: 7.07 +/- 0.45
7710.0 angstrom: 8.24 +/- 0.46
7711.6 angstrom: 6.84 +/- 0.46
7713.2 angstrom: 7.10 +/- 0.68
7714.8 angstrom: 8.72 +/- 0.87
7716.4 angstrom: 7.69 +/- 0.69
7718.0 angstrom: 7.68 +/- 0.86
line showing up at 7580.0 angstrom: [S II] 6716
